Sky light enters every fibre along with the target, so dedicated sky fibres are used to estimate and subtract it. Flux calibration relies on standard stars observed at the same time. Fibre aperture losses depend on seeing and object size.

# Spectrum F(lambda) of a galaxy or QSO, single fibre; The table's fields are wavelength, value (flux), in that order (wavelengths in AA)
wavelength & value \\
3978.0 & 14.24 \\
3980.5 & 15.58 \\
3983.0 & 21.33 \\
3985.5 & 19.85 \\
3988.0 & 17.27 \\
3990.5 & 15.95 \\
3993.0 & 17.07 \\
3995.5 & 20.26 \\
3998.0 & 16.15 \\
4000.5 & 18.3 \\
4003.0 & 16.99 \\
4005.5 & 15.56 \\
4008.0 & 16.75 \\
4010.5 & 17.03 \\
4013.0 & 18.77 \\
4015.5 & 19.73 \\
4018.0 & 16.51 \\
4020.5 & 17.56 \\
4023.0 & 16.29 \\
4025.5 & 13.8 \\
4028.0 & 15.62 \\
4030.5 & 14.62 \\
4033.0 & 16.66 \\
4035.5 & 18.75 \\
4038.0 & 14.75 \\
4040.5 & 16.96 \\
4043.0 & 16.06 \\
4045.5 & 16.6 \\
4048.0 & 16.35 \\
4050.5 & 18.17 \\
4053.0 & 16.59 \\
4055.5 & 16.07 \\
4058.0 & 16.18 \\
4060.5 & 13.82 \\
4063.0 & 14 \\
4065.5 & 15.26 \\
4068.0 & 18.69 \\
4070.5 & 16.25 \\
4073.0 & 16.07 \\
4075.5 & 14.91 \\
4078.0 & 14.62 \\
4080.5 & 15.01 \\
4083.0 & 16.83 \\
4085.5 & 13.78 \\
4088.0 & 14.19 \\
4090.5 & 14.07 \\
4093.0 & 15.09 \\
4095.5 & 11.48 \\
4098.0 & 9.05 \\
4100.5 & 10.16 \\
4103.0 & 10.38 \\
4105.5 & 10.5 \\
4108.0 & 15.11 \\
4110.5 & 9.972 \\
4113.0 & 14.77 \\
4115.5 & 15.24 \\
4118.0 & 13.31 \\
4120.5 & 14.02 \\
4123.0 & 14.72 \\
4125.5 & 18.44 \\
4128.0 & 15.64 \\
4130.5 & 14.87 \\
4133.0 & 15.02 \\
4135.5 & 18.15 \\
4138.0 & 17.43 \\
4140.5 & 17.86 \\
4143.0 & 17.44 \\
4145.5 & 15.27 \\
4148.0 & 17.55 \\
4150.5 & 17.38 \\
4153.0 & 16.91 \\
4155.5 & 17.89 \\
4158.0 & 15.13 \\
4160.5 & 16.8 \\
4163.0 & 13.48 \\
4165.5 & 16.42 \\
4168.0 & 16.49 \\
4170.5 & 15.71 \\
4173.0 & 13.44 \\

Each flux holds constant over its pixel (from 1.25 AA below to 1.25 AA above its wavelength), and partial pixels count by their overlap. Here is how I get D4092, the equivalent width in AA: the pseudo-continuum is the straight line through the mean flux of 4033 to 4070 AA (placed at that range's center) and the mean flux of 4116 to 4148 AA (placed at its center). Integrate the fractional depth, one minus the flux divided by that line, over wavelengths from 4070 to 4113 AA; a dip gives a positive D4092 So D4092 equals 7.5 AA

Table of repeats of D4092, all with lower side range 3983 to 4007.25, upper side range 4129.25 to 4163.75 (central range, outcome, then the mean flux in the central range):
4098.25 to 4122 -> 6.13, 12.5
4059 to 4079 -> 1.93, 15.5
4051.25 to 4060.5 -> 0.63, 16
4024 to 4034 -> 1.29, 15.2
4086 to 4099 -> 3.11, 12.9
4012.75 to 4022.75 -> -0.22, 17.9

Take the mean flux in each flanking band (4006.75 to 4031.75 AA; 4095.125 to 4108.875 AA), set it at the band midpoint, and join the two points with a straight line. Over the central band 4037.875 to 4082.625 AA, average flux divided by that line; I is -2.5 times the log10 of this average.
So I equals -0.157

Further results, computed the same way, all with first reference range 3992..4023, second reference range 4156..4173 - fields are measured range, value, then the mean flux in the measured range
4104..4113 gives 0.31 mag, 12.2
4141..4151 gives -0.07 mag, 16.9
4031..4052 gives 0.02 mag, 16.7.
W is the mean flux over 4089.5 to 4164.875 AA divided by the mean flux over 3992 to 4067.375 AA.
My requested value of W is 0.89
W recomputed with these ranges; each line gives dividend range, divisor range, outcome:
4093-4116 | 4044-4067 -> 0.75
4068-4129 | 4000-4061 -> 0.84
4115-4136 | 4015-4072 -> 0.95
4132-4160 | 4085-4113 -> 1.38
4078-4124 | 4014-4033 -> 0.81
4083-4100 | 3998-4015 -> 0.76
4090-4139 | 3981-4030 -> 0.80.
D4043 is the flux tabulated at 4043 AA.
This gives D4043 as 16.06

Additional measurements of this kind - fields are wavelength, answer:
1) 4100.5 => 10.16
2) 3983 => 21.33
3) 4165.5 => 16.42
